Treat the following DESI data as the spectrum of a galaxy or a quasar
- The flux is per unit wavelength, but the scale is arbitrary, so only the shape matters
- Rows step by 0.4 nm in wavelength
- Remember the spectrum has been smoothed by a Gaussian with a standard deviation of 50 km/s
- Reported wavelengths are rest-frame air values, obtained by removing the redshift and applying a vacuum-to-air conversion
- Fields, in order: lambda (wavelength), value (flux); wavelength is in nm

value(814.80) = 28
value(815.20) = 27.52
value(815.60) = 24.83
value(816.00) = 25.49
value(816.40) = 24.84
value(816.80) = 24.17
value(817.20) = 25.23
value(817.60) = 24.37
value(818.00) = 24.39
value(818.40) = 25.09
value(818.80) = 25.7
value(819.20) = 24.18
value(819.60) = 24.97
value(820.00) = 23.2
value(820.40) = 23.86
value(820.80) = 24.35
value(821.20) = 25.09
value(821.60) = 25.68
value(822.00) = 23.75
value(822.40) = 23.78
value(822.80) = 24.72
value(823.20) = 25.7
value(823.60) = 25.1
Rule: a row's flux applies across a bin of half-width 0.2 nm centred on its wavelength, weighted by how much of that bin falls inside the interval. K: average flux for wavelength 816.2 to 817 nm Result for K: 24.5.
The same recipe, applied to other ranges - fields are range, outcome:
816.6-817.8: 24.6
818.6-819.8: 24.9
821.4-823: 24.5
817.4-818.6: 24.6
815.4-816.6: 25.1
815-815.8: 26.2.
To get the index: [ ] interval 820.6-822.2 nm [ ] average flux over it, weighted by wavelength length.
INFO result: 24.7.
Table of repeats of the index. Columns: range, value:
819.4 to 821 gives 24.1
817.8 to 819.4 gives 24.8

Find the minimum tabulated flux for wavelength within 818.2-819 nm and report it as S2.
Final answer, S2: 25.09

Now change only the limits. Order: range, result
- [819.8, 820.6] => 23.2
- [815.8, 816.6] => 24.84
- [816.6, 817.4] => 24.17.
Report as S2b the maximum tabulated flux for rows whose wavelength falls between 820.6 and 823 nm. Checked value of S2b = 25.68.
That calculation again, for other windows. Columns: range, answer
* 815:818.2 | 27.52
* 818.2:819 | 25.7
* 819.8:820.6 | 23.86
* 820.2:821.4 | 25.09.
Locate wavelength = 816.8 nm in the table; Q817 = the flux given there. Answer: 24.17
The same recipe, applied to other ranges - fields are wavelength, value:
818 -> 24.39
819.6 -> 24.97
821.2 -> 25.09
